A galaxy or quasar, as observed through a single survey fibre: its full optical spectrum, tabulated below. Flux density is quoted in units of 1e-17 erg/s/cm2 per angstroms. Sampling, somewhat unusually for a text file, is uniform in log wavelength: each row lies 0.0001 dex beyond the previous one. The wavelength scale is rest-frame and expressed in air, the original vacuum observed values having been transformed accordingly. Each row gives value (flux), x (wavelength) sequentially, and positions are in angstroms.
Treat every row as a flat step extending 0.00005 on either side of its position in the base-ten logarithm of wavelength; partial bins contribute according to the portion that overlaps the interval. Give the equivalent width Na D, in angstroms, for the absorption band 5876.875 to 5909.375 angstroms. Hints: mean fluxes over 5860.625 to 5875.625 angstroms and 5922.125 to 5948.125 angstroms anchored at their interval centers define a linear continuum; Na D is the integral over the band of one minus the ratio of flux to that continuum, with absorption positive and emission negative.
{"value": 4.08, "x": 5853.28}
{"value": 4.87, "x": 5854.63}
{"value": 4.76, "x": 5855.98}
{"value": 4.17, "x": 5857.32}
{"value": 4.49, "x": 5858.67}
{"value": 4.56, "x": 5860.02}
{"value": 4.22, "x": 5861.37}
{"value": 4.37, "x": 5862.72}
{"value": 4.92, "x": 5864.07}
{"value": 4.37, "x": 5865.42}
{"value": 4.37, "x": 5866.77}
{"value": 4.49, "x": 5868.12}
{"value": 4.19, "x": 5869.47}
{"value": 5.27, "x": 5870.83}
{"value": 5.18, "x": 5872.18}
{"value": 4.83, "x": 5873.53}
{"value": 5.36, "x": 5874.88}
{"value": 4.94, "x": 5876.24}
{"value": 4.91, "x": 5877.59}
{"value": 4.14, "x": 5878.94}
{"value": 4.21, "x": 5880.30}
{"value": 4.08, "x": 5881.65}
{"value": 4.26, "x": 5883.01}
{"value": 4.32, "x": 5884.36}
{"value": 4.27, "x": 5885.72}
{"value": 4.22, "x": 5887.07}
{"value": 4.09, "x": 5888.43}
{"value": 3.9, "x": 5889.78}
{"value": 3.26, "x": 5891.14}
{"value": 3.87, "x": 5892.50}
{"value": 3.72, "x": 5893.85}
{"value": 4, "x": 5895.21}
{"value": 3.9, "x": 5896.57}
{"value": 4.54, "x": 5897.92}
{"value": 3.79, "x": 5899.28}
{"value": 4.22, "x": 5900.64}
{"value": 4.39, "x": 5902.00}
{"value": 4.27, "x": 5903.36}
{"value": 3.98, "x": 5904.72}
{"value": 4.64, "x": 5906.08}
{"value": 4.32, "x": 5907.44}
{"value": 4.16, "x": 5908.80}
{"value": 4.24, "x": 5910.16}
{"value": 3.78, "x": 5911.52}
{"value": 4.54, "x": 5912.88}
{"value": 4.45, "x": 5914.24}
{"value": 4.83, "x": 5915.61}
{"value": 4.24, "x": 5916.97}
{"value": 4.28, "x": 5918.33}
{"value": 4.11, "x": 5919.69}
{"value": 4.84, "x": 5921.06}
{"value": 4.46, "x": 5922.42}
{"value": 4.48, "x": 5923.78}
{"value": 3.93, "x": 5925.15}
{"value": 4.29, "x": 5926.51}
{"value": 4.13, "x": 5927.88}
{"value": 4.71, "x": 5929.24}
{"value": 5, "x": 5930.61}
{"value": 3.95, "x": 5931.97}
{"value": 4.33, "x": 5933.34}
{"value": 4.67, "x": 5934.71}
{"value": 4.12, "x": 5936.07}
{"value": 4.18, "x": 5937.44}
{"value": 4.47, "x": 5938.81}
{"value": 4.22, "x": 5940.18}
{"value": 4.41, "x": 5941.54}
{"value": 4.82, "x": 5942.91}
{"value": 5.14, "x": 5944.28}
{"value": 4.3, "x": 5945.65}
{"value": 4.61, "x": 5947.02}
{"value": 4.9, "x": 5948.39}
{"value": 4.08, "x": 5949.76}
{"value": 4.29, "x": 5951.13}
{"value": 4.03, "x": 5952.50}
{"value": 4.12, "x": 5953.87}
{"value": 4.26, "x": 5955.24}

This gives 3.2 angstroms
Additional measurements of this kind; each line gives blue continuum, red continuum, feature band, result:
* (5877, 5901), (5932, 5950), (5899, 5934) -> -0.3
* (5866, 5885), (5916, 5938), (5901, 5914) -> 0.6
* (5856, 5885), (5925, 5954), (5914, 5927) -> 0.2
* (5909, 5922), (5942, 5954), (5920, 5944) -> 0.0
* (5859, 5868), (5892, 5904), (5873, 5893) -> -0.3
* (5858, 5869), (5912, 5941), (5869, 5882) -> -0.8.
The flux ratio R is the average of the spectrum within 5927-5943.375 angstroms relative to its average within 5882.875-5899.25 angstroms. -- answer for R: 1.1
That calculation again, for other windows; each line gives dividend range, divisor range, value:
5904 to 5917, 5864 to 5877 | 0.90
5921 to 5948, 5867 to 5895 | 1.02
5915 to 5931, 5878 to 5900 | 1.09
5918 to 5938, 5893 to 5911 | 1.05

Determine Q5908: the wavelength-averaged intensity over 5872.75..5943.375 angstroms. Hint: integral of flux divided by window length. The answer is 4.31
